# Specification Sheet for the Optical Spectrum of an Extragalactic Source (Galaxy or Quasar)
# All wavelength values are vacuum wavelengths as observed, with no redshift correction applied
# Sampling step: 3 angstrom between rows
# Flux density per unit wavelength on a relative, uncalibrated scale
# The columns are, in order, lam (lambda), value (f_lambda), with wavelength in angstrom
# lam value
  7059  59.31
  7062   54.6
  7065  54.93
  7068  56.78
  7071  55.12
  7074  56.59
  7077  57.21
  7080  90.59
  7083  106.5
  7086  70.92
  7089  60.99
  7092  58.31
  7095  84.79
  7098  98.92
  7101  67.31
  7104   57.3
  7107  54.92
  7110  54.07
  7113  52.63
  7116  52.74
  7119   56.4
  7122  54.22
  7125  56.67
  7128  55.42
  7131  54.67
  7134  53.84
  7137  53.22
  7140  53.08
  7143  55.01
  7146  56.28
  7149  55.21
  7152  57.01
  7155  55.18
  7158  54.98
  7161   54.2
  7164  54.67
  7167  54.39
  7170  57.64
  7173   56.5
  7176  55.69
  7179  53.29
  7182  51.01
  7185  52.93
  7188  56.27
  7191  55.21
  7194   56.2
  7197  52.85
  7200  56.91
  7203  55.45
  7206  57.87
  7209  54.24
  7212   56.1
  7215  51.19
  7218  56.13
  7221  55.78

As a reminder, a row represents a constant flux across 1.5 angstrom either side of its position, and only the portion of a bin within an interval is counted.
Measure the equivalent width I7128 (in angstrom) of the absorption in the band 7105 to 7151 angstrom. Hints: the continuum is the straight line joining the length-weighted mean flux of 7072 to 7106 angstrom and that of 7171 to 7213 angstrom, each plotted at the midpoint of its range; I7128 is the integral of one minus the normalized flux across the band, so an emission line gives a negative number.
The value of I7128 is 8.01 angstrom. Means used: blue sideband 73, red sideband 55.1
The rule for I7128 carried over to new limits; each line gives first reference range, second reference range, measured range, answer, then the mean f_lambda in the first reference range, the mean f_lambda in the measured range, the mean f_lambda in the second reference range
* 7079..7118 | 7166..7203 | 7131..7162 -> 3.31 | 69.6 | 54.8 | 54.9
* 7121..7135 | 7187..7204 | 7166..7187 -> 0.30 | 55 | 54.5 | 55.5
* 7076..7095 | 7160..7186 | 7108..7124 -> 3.28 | 75.4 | 54.1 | 54.5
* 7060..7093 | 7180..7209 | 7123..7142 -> 1.91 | 65.7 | 54.5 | 54.9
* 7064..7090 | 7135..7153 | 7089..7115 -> -0.89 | 68.1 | 65.5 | 54.9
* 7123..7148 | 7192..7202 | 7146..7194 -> 0.05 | 54.8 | 55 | 55.3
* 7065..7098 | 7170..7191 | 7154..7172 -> 0.68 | 70.4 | 55.2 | 54.6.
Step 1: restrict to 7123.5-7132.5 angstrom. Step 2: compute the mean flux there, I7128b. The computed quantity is 55.6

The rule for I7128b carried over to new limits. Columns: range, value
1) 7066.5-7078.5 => 56.4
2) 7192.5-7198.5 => 54.5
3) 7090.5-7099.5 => 80.7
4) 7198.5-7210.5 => 56.1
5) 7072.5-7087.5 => 76.4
